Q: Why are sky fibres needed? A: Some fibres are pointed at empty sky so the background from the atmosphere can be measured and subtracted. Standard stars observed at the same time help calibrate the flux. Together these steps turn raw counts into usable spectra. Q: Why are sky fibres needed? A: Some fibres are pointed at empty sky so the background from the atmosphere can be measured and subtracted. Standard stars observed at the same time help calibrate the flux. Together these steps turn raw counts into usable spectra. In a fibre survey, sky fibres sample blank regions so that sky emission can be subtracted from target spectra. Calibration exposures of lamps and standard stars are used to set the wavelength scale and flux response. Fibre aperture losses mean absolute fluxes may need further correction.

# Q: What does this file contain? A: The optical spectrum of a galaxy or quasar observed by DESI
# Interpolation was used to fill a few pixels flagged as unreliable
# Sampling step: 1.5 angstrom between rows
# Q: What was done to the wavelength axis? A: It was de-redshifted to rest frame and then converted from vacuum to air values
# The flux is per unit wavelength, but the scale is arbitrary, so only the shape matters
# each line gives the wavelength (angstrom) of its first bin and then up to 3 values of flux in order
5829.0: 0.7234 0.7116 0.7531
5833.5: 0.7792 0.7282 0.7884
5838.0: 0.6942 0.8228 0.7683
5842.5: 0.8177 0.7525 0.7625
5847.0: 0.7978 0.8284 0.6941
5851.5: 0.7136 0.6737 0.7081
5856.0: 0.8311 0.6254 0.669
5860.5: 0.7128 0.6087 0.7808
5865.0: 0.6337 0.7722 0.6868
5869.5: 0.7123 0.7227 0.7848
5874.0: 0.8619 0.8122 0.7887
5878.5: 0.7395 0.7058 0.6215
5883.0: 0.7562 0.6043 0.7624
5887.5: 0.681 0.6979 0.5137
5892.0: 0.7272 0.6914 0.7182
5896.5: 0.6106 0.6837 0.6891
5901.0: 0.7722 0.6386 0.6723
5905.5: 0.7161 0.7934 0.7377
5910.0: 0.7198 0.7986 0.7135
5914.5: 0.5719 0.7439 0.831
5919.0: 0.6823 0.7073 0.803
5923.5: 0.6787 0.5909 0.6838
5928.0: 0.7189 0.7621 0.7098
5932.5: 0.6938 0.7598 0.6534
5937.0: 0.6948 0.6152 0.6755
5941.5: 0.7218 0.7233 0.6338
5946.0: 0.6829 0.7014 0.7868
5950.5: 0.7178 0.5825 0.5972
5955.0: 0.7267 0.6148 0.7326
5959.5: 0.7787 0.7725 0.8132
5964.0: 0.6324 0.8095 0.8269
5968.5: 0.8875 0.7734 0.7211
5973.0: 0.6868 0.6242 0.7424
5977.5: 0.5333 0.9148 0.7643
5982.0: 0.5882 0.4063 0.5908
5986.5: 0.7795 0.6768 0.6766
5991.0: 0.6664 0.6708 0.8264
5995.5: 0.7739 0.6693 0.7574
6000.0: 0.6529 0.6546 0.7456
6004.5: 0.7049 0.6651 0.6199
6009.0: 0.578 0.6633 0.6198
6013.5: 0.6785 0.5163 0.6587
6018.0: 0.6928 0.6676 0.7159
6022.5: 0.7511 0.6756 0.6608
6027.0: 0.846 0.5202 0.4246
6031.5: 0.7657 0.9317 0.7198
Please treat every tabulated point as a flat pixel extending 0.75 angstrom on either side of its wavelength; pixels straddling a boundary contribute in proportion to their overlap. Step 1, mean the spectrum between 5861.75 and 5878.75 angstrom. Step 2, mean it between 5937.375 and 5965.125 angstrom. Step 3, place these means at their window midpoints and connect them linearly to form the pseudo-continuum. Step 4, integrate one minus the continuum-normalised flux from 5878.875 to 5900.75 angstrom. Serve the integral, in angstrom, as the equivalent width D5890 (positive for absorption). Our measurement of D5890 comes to 1.6 angstrom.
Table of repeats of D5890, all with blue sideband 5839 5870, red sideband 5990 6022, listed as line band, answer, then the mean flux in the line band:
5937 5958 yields 0.59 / 0.678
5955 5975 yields -1.55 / 0.745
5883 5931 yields 0.73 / 0.702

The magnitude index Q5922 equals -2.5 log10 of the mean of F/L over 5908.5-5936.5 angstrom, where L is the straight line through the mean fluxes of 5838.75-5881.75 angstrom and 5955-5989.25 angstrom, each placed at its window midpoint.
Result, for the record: 0.02 mag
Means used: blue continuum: 0.74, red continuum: 0.712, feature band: 0.713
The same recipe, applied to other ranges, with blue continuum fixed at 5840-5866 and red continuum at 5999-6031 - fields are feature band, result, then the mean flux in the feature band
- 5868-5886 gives -0.03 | 0.736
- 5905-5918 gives -0.05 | 0.735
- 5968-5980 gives -0.09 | 0.733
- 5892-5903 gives 0.03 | 0.69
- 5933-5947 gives 0.01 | 0.685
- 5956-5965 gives -0.08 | 0.729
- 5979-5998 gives -0.03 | 0.685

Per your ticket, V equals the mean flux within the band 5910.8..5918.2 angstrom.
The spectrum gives 0.731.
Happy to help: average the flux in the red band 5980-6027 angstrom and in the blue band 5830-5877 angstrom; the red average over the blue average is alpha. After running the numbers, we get 0.9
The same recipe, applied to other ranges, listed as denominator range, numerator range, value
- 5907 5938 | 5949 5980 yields 1.02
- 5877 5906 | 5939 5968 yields 1.04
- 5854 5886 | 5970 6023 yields 0.94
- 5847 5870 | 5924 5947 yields 0.97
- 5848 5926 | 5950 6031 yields 0.97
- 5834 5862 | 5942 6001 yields 0.95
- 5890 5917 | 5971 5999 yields 0.98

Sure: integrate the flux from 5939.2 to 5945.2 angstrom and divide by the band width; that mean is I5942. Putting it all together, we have 0.688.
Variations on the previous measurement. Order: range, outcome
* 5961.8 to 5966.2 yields 0.75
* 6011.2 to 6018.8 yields 0.634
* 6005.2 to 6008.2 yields 0.644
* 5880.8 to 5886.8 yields 0.687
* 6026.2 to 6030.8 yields 0.599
